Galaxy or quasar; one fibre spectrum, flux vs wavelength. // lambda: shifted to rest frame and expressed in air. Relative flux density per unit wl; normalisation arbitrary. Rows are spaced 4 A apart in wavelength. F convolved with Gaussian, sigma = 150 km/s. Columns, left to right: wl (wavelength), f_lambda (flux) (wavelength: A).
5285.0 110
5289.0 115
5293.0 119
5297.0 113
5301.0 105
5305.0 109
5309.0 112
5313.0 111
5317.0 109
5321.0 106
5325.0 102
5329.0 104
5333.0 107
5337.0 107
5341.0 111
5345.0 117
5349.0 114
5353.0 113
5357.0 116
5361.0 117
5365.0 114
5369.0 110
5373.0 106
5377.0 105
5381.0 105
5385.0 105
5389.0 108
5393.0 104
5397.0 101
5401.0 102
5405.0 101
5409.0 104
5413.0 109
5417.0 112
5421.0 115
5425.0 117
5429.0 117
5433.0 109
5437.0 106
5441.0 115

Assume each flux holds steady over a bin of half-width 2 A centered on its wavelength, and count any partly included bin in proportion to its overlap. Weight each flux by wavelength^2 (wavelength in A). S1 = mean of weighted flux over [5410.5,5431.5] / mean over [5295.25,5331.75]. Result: 1.10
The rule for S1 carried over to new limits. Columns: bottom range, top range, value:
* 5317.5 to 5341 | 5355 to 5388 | 1.05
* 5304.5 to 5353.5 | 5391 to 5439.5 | 1.02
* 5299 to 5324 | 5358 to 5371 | 1.07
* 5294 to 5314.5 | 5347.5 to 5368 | 1.06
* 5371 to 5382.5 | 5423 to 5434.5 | 1.11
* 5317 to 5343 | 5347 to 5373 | 1.08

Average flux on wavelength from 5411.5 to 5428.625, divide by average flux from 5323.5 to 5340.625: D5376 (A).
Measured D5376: 1.08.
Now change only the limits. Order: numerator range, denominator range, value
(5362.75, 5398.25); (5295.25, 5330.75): 0.99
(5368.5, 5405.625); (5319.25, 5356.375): 0.96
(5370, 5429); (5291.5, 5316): 0.96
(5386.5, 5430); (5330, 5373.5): 0.96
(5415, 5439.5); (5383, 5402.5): 1.08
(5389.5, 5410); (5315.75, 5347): 0.95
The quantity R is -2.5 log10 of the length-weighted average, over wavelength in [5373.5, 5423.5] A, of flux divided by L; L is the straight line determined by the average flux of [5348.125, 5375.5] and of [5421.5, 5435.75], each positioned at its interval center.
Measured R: 0.07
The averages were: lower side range 113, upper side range 114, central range 106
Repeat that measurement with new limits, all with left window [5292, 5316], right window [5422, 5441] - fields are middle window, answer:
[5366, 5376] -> 0.04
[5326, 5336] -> 0.06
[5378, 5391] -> 0.06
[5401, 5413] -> 0.09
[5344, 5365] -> -0.03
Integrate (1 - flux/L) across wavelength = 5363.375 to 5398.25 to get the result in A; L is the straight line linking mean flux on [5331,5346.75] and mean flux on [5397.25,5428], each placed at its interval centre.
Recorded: 0.9 A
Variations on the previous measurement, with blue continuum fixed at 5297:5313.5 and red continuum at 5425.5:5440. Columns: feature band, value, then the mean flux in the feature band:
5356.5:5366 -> -0.5 A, 116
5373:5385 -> 0.6 A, 105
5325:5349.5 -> 0.2 A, 109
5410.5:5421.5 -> 0.0 A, 111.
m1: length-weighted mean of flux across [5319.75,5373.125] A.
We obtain 110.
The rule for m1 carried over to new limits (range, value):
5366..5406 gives 105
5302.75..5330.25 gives 108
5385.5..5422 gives 106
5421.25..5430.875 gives 117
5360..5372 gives 113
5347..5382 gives 111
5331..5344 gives 109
